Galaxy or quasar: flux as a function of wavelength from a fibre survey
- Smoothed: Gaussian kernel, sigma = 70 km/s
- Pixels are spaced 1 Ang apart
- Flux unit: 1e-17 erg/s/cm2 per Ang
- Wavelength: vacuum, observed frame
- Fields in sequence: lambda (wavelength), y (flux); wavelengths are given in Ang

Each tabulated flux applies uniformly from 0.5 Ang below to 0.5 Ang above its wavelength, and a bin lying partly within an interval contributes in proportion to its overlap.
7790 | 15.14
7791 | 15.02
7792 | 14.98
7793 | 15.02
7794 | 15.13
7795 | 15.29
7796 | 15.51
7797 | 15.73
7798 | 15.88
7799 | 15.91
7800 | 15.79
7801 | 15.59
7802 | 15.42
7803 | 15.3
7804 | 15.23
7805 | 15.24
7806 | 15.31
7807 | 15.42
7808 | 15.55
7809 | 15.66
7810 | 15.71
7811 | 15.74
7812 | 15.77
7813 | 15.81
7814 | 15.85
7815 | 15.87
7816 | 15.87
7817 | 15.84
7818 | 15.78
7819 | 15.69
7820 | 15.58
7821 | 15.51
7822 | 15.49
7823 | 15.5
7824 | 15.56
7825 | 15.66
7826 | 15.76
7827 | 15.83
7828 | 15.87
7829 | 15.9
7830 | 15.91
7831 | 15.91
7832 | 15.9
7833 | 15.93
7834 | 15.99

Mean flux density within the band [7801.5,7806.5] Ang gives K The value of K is 15.3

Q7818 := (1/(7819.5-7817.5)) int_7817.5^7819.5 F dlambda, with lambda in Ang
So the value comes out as 15.7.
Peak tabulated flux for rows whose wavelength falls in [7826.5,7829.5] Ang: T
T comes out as 15.9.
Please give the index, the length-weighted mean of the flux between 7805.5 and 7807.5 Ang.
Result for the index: 15.4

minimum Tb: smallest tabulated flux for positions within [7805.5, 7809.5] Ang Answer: 15.31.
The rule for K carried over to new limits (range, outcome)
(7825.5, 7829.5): 15.8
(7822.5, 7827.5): 15.7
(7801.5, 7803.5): 15.4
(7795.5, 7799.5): 15.8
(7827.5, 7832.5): 15.9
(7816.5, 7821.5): 15.7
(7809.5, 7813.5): 15.8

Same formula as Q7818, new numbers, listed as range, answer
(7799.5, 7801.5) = 15.7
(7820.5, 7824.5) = 15.5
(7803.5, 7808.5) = 15.3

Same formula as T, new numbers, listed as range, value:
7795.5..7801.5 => 15.91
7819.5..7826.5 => 15.76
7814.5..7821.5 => 15.87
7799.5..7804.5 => 15.79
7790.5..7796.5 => 15.51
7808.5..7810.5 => 15.71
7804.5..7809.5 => 15.66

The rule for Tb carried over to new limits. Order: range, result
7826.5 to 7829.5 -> 15.83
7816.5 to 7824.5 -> 15.49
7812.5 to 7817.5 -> 15.81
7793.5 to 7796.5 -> 15.13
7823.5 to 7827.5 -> 15.56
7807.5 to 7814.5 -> 15.55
